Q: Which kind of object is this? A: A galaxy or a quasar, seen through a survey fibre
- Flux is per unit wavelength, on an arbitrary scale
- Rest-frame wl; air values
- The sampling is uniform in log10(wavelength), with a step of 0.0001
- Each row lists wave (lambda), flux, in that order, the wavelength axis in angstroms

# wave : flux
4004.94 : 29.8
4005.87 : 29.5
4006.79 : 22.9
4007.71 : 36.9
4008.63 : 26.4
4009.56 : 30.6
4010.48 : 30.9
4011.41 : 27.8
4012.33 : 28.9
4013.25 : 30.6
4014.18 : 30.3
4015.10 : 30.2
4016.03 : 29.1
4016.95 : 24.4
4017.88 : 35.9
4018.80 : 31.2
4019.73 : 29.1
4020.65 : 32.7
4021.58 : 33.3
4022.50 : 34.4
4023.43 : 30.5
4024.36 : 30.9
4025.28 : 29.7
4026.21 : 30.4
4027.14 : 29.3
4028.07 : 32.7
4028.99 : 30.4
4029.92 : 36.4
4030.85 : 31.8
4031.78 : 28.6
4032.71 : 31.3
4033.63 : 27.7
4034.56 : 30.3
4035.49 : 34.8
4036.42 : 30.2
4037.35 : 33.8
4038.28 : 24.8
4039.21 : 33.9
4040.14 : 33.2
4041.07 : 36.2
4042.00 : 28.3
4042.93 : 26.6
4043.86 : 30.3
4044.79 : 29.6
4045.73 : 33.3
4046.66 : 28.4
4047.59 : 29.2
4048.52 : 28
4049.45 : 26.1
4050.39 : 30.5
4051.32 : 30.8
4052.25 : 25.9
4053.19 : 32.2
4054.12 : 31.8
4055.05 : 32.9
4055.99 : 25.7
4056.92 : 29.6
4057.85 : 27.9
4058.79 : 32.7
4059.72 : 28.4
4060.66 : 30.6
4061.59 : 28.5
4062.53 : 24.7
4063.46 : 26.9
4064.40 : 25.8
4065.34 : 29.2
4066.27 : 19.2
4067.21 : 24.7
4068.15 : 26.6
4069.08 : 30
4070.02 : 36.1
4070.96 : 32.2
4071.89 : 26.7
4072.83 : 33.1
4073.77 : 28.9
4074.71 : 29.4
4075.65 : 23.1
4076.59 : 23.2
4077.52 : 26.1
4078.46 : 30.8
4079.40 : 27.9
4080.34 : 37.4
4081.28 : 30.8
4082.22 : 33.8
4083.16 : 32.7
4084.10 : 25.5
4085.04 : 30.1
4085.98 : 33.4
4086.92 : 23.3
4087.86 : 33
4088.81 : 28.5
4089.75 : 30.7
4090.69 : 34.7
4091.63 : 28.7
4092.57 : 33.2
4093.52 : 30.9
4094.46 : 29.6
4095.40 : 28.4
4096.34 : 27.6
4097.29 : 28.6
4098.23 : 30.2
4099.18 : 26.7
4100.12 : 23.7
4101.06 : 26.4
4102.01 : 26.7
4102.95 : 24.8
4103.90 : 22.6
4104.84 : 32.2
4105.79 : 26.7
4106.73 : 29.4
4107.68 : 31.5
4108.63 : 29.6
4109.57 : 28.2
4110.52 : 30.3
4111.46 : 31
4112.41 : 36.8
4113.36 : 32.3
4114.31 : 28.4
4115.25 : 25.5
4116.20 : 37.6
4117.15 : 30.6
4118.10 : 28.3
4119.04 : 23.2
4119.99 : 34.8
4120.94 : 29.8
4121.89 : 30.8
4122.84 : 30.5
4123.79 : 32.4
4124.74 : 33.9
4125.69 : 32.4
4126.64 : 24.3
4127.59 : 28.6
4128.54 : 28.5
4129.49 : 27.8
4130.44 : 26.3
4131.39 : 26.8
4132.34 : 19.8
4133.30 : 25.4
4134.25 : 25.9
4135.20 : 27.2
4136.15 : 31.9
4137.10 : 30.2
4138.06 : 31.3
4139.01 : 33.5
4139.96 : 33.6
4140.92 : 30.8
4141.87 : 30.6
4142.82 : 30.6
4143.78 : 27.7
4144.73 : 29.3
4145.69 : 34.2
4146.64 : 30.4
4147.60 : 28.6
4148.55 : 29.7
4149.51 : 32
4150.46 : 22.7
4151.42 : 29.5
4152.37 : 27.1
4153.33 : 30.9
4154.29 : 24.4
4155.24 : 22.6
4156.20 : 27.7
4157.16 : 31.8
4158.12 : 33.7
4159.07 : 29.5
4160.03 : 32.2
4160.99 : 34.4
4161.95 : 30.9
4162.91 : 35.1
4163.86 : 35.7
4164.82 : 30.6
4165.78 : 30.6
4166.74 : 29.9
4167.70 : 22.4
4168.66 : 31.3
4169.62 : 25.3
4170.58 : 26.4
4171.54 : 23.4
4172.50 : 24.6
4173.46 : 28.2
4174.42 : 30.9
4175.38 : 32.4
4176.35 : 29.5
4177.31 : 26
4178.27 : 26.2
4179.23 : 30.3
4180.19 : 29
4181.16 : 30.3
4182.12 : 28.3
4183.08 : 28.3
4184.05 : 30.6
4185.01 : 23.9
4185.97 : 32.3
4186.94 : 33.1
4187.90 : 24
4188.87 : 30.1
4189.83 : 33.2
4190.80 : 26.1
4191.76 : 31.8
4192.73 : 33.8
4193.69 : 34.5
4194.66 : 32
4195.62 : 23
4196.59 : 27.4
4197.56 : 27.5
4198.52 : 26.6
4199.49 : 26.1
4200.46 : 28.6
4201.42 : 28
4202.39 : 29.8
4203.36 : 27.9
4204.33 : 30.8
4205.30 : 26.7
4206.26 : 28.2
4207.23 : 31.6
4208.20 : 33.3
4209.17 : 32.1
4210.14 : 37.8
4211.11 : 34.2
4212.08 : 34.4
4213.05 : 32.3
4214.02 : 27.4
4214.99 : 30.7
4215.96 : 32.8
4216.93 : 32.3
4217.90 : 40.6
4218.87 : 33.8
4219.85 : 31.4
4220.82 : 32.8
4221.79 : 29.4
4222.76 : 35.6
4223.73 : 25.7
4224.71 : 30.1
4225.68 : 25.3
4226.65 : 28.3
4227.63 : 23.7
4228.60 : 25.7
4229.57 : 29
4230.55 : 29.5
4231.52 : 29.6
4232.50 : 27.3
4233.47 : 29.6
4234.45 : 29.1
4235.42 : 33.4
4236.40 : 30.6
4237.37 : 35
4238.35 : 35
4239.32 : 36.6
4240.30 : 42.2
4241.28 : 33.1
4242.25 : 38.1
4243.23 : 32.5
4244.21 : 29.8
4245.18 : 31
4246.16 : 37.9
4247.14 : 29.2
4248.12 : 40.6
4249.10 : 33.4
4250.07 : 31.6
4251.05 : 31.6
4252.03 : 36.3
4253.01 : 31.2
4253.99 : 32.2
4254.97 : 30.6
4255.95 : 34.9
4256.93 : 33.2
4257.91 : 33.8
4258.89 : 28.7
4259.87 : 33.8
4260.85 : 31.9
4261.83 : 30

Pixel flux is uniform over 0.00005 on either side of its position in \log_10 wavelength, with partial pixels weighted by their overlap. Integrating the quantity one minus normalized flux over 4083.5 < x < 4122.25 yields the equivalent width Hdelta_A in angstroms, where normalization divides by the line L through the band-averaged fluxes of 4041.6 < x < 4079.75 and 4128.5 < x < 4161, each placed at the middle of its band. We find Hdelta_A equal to -0.8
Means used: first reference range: 28.6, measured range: 29.4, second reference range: 29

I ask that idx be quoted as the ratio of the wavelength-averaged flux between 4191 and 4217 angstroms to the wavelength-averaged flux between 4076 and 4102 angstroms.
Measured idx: 1.0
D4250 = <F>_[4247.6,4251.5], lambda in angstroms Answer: 34.3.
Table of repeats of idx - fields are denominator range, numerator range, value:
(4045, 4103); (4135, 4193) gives 1.02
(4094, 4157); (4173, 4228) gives 1.04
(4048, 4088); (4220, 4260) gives 1.10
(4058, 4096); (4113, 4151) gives 1.01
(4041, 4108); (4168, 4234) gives 1.02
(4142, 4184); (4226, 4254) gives 1.10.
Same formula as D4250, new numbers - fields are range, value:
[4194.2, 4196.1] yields 27.5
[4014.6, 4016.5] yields 29.7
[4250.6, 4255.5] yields 32.4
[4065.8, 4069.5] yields 25.1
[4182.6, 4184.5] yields 29.4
